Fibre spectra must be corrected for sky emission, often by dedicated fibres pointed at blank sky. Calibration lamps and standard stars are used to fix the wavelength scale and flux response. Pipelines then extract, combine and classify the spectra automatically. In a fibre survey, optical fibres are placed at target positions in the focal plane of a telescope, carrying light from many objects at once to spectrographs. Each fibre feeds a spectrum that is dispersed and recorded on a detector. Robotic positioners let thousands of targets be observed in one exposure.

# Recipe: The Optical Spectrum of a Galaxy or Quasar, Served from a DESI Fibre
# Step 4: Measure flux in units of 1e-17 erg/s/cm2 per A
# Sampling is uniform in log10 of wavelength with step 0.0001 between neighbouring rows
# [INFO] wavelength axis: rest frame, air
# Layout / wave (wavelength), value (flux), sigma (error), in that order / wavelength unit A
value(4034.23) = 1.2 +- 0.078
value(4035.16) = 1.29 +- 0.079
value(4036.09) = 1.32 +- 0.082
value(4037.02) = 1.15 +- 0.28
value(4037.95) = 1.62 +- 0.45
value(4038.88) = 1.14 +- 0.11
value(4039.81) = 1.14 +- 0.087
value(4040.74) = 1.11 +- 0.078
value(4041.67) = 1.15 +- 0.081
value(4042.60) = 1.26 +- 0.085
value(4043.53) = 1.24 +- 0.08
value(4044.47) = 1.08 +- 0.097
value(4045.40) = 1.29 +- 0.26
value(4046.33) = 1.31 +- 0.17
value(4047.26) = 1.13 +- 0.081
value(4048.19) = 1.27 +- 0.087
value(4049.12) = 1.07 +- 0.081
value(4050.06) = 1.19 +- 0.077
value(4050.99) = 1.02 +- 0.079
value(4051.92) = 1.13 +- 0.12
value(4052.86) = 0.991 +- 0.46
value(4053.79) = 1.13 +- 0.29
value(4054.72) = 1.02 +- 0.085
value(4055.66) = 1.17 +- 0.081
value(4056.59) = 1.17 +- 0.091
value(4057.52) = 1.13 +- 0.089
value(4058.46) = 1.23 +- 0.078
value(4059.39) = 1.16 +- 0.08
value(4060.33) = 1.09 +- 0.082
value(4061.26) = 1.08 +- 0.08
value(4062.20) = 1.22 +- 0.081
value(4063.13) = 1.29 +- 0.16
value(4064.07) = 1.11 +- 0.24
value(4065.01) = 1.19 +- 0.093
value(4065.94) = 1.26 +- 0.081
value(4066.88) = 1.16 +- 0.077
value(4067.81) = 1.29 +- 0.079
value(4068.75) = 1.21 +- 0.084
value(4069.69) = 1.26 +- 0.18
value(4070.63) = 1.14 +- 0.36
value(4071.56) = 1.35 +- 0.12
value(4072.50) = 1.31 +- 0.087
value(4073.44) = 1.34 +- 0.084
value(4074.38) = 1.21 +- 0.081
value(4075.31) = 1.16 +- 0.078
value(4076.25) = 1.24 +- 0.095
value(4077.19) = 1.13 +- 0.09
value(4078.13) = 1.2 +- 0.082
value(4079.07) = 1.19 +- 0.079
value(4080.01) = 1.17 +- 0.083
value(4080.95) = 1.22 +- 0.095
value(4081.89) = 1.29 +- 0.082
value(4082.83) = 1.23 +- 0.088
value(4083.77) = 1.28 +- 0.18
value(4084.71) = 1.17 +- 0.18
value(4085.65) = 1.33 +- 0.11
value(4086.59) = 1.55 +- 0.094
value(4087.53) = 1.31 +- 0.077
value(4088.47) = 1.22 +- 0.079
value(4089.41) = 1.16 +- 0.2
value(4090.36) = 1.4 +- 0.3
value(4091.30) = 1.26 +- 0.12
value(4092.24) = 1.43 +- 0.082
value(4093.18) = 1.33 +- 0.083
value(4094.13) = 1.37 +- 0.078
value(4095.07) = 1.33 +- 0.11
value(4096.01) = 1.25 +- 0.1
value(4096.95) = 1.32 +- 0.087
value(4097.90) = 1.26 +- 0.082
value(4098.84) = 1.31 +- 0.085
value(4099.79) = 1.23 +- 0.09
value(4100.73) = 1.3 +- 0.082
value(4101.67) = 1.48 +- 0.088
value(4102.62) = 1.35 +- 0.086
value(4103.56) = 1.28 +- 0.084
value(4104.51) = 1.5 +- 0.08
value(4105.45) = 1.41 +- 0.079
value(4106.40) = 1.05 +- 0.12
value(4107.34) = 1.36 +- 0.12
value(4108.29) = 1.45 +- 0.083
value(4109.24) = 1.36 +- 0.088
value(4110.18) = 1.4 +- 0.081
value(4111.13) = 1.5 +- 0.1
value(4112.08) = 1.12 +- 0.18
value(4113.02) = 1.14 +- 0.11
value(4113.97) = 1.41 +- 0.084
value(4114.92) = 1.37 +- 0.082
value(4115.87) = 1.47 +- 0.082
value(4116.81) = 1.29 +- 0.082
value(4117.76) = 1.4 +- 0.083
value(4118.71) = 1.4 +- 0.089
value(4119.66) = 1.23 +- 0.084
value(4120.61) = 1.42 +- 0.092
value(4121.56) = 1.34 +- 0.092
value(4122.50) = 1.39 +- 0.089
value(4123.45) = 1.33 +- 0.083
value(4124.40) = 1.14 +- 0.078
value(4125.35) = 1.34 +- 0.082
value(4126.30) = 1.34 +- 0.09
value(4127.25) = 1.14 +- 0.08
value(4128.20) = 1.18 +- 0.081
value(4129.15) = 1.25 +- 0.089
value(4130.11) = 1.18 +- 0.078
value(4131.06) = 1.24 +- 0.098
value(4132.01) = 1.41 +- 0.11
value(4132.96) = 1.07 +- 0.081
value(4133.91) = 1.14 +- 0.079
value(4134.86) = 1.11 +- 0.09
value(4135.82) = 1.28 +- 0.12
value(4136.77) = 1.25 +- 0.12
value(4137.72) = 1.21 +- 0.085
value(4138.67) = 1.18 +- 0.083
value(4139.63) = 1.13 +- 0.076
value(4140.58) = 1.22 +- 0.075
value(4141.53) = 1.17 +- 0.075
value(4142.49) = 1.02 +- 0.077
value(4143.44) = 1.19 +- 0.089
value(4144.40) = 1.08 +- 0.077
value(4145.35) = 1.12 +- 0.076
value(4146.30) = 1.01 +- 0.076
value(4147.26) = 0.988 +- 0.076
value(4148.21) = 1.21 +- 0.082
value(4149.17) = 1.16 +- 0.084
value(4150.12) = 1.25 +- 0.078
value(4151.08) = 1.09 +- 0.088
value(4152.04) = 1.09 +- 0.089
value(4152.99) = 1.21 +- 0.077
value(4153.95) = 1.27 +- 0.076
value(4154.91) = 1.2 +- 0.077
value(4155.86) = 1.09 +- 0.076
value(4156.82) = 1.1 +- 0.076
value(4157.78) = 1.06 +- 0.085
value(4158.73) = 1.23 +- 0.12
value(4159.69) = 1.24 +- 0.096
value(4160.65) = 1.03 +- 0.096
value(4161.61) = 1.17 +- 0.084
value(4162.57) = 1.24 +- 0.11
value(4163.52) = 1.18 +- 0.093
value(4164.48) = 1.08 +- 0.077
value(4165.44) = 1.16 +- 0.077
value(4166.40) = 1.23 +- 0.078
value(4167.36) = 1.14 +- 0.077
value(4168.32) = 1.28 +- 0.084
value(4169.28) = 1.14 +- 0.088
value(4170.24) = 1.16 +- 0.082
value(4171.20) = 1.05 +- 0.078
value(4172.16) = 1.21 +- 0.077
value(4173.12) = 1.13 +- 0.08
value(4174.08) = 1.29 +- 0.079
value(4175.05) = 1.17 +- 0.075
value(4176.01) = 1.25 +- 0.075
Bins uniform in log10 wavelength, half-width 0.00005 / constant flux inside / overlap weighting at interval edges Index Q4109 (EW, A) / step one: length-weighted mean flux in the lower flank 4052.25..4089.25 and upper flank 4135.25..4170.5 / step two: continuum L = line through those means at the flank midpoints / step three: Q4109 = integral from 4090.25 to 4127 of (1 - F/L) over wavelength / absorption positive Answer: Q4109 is -4.6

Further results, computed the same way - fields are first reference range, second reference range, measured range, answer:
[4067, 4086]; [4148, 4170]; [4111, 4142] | -1.8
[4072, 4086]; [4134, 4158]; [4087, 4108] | -1.9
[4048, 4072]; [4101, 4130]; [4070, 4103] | -1.0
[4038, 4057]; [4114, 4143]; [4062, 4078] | -0.5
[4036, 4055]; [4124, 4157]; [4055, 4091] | -1.5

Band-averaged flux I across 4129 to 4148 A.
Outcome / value 1.16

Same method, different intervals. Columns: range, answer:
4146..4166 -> 1.15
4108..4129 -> 1.32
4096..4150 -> 1.26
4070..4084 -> 1.23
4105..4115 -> 1.32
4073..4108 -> 1.29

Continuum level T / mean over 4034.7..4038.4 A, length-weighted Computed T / 1.34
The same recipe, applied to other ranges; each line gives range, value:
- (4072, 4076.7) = 1.25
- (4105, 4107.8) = 1.27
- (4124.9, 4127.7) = 1.27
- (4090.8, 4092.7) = 1.35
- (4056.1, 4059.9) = 1.17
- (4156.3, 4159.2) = 1.13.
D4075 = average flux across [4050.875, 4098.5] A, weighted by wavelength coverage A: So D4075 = 1.23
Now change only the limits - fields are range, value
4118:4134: 1.27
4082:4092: 1.29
